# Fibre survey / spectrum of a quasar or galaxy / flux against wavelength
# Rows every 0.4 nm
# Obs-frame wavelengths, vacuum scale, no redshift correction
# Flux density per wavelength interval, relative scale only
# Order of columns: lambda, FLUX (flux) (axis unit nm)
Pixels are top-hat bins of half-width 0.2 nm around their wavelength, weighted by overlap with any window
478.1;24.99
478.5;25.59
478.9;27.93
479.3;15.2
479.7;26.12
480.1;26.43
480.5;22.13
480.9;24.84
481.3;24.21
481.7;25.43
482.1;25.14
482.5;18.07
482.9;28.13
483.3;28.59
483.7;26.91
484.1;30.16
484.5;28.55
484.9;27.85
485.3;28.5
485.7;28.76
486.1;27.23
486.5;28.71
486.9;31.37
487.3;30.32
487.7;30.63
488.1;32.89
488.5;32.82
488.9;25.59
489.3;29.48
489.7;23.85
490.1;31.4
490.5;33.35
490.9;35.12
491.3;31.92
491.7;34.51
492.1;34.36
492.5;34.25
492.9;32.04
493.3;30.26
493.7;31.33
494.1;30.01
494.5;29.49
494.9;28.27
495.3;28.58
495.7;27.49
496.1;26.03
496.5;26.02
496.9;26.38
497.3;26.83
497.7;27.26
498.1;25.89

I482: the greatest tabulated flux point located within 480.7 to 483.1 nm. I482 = 28.13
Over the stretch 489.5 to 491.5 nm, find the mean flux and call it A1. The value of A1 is 31.1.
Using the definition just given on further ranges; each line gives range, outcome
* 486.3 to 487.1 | 30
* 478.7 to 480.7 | 23.6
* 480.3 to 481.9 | 24.2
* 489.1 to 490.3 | 28.2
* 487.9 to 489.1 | 30.4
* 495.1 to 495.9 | 28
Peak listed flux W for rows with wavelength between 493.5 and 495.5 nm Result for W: 31.33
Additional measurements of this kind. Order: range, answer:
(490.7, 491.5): 35.12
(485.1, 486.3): 28.76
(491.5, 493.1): 34.51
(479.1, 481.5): 26.43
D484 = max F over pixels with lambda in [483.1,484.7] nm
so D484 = 30.16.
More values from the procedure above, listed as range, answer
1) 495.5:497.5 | 27.49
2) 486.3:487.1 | 31.37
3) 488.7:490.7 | 33.35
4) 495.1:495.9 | 28.58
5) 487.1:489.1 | 32.89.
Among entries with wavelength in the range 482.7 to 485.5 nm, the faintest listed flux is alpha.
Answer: 26.91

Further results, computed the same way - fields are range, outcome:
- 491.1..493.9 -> 30.26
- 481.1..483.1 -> 18.07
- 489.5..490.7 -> 23.85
